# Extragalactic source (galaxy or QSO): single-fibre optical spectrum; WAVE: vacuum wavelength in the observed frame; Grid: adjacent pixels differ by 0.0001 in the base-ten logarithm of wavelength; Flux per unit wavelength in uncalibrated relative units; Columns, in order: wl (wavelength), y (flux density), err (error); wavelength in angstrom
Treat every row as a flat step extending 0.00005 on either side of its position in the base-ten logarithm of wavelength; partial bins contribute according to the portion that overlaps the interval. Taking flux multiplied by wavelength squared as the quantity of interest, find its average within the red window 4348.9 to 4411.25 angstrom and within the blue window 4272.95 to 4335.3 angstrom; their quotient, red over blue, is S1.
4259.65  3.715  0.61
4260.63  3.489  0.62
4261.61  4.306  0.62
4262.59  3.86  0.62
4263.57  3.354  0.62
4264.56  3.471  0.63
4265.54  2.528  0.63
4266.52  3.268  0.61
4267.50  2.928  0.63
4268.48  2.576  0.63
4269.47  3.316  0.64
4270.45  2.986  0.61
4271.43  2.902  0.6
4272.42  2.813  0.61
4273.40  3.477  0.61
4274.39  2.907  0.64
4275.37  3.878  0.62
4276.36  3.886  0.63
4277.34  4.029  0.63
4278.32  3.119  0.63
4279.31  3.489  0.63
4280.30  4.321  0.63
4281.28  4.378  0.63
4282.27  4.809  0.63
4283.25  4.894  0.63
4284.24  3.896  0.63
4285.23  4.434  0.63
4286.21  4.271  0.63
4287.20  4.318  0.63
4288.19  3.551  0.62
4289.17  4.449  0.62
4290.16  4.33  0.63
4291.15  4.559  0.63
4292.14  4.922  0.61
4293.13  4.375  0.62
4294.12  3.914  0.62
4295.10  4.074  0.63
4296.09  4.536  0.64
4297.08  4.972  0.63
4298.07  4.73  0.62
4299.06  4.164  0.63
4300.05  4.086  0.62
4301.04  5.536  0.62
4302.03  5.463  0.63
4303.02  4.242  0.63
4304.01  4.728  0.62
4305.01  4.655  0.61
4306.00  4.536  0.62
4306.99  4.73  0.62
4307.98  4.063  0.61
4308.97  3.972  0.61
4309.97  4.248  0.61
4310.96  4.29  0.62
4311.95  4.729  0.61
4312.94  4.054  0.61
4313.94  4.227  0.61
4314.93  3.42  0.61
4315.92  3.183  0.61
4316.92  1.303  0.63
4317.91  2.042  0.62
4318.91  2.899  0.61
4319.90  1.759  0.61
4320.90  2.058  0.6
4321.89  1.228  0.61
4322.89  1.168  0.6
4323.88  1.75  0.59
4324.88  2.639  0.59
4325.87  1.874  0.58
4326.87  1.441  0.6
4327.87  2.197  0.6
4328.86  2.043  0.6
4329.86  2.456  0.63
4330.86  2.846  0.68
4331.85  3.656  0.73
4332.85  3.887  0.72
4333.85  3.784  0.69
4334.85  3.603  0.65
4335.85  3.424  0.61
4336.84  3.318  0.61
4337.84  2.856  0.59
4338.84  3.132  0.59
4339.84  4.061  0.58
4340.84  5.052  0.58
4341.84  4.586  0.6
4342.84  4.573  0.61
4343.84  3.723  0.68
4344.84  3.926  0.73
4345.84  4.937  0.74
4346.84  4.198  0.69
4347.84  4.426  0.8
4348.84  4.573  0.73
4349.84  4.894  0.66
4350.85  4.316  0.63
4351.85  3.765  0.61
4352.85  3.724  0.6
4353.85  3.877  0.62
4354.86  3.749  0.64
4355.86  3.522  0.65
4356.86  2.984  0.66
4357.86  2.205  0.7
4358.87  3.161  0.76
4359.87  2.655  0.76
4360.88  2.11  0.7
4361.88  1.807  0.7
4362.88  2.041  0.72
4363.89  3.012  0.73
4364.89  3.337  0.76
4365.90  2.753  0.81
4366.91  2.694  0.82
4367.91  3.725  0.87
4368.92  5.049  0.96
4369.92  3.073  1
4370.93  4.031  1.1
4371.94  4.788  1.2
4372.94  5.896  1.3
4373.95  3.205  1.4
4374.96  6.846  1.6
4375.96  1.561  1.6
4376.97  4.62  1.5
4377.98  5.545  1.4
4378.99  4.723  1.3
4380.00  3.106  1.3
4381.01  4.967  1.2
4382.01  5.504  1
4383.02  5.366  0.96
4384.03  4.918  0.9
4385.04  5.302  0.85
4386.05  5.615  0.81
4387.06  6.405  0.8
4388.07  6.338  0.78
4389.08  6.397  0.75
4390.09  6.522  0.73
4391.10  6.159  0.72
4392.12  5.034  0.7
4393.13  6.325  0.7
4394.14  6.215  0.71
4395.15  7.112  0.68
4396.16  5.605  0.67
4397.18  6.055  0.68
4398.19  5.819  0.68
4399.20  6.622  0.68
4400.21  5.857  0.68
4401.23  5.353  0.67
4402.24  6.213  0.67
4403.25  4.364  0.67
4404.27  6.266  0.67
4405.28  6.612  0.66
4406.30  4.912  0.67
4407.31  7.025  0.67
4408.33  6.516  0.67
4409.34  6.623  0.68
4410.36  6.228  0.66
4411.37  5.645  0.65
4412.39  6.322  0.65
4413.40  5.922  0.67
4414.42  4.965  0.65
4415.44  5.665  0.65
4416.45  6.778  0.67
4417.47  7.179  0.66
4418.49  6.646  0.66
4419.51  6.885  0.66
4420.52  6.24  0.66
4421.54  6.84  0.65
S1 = 1.4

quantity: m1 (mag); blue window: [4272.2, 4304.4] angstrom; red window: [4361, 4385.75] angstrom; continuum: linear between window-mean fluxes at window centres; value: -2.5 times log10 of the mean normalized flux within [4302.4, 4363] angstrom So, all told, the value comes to 0.22 mag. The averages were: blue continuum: 4.24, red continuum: 4.06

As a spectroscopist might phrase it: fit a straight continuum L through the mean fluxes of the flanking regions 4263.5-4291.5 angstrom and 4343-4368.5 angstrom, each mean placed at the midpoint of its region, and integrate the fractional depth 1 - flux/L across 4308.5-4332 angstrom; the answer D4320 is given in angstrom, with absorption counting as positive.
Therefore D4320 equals 5.7 angstrom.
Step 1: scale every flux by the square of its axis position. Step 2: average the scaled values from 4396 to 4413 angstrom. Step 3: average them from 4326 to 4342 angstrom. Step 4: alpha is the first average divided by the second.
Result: 1.93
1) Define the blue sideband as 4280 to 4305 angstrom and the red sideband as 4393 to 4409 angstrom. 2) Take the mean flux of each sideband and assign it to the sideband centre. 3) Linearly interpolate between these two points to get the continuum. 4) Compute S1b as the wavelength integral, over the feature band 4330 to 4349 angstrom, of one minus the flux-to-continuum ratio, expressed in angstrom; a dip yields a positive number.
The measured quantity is 4.7 angstrom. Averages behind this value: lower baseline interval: 4.48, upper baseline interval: 6.06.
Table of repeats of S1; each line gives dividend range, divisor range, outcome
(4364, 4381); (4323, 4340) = 1.47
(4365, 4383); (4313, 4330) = 1.93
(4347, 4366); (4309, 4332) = 1.26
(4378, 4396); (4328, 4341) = 1.74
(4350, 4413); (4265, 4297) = 1.32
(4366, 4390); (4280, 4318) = 1.16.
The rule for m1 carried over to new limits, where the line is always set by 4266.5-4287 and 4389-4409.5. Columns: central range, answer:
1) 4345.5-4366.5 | 0.454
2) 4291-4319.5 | 0.013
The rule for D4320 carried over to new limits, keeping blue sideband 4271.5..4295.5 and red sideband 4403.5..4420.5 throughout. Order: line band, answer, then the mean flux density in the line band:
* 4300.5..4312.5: -0.48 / 4.59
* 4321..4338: 7.93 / 2.58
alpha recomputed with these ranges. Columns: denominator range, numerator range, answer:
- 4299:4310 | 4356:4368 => 0.61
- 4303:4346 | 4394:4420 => 1.91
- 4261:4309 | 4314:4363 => 0.80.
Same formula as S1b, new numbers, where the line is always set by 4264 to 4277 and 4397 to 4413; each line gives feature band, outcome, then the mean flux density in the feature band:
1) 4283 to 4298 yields -3.3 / 4.37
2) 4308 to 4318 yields 1.0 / 3.63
